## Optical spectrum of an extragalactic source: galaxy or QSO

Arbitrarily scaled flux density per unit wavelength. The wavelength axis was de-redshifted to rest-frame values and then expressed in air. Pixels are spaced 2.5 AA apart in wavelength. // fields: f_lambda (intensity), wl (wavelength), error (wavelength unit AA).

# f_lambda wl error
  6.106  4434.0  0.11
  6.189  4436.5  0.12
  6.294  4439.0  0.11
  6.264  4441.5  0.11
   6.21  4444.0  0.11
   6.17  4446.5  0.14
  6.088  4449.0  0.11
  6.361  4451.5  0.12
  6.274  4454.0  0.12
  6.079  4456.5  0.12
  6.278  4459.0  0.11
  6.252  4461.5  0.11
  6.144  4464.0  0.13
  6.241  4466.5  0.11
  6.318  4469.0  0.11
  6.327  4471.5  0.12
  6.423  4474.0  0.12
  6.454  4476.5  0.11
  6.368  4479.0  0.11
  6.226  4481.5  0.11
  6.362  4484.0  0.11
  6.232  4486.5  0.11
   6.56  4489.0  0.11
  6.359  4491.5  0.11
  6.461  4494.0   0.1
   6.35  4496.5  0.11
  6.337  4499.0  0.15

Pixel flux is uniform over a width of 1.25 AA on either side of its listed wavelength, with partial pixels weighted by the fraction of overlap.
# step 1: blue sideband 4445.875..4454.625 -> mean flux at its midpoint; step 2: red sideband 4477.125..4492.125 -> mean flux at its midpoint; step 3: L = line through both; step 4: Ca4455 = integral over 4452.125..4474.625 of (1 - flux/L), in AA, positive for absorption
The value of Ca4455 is 0.1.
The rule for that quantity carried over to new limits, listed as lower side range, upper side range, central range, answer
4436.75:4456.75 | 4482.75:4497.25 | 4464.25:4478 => 0.0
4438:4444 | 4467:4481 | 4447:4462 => 0.2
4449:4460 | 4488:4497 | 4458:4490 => 0.1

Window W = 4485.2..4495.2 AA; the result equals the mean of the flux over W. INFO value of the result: 6.4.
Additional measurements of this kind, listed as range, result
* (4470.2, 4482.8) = 6.36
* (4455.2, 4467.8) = 6.2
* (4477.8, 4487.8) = 6.3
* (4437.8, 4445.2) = 6.26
